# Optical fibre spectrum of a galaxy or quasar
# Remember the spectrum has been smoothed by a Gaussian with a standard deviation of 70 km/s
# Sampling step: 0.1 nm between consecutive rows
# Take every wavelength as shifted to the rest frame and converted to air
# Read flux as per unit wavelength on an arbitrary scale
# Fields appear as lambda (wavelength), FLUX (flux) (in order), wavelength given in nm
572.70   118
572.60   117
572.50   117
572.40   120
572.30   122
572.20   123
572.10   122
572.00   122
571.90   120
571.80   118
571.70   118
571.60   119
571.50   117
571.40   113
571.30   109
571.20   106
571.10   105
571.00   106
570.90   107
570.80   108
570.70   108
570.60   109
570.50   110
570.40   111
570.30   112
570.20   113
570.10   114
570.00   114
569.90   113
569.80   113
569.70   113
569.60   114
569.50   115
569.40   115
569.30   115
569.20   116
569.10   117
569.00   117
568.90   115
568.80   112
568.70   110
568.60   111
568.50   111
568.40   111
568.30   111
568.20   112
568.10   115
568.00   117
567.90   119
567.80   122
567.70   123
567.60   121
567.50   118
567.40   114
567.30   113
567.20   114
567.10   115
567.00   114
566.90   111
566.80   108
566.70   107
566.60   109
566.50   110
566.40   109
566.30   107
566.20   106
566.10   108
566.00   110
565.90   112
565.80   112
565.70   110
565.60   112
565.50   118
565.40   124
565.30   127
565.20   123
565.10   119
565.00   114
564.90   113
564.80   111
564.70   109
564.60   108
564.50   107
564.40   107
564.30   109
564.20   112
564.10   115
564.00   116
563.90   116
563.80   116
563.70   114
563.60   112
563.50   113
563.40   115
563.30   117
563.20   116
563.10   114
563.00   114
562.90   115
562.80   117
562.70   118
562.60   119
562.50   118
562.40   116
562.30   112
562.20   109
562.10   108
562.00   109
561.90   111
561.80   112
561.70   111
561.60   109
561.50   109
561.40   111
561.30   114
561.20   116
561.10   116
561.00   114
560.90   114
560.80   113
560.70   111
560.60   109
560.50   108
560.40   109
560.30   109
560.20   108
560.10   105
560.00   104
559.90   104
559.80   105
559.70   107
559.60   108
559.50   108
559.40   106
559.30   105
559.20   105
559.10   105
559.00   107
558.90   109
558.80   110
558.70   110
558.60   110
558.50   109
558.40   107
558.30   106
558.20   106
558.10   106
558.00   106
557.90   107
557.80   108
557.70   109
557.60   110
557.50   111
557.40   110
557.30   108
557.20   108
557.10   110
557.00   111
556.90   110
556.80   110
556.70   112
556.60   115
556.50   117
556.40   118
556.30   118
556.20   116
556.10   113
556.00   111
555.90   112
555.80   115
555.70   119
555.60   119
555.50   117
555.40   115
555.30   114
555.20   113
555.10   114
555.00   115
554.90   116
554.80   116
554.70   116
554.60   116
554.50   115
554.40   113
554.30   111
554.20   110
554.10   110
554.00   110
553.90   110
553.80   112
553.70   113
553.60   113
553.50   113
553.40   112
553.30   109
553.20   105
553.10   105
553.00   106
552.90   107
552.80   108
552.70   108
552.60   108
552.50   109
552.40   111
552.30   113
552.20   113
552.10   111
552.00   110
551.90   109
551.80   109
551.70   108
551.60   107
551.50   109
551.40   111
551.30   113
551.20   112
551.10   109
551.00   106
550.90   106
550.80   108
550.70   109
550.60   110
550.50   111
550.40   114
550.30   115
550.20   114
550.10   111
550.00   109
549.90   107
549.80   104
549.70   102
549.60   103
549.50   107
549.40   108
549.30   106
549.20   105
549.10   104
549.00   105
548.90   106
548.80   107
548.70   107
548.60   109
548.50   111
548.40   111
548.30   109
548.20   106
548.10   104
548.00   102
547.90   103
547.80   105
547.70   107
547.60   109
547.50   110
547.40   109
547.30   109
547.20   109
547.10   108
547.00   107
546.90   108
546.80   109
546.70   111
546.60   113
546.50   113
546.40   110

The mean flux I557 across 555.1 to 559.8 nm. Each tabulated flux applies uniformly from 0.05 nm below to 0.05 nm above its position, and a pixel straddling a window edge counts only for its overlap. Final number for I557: 111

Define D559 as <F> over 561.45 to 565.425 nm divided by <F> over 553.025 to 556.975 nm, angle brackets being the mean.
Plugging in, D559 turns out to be 1.00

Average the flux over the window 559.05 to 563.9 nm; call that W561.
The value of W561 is 111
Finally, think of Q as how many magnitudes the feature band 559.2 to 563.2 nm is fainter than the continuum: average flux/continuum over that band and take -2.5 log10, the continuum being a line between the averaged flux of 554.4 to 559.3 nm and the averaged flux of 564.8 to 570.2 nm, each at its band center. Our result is 0.02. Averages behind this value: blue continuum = 112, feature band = 111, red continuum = 114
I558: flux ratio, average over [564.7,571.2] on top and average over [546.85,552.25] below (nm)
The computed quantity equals 1.0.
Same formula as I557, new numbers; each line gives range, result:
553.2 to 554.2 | 111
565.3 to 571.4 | 113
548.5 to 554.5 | 109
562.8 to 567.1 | 113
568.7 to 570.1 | 114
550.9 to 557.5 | 112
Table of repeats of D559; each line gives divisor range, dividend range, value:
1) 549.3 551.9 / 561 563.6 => 1.04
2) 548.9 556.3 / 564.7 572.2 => 1.03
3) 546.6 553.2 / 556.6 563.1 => 1.02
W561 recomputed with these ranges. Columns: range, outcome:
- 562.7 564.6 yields 114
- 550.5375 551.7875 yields 109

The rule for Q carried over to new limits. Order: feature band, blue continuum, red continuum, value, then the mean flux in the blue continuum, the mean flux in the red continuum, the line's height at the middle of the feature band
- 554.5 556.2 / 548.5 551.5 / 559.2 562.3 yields -0.061 mag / 108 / 109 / 109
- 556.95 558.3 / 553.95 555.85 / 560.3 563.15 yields 0.052 mag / 114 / 113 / 114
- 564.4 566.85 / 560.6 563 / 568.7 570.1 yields 0.015 mag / 113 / 114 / 114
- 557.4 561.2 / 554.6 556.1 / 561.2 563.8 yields 0.057 mag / 115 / 113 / 114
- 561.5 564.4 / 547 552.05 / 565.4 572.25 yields -0.017 mag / 108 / 113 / 112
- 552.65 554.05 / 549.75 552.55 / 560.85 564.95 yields 0.011 mag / 110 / 113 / 110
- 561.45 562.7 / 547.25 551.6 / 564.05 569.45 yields -0.002 mag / 108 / 113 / 112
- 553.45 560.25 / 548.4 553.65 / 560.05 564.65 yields -0.002 mag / 109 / 112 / 111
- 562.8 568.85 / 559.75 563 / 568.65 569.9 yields -0.005 mag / 111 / 114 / 113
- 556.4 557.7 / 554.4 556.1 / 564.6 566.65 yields 0.034 mag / 115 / 113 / 115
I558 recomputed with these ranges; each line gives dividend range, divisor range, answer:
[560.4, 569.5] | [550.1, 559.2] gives 1.02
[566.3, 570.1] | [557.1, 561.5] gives 1.05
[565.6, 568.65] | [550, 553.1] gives 1.03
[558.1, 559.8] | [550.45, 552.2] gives 0.98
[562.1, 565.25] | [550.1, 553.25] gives 1.04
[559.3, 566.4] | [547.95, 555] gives 1.02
